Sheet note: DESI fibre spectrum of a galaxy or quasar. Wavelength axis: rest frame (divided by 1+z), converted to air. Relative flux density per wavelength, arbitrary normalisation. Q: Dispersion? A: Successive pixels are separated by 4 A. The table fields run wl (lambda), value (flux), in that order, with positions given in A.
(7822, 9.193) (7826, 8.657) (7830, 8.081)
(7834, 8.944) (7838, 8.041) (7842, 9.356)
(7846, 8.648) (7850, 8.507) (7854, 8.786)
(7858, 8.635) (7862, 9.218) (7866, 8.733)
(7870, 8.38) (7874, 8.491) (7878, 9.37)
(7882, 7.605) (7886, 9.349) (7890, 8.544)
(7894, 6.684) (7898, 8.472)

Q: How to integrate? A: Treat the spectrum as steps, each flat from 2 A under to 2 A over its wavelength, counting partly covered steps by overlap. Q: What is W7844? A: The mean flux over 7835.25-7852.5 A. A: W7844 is 8.66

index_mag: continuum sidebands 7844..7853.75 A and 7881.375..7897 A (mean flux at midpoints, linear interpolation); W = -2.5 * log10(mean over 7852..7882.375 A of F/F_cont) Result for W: -0.041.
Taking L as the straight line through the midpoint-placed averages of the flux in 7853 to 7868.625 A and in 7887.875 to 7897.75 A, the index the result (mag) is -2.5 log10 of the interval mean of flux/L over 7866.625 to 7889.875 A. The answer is -0.049 mag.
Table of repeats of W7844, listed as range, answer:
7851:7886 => 8.69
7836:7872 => 8.7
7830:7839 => 8.45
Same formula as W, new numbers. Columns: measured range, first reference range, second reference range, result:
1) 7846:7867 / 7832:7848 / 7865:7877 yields -0.013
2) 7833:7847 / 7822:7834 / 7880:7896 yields -0.032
